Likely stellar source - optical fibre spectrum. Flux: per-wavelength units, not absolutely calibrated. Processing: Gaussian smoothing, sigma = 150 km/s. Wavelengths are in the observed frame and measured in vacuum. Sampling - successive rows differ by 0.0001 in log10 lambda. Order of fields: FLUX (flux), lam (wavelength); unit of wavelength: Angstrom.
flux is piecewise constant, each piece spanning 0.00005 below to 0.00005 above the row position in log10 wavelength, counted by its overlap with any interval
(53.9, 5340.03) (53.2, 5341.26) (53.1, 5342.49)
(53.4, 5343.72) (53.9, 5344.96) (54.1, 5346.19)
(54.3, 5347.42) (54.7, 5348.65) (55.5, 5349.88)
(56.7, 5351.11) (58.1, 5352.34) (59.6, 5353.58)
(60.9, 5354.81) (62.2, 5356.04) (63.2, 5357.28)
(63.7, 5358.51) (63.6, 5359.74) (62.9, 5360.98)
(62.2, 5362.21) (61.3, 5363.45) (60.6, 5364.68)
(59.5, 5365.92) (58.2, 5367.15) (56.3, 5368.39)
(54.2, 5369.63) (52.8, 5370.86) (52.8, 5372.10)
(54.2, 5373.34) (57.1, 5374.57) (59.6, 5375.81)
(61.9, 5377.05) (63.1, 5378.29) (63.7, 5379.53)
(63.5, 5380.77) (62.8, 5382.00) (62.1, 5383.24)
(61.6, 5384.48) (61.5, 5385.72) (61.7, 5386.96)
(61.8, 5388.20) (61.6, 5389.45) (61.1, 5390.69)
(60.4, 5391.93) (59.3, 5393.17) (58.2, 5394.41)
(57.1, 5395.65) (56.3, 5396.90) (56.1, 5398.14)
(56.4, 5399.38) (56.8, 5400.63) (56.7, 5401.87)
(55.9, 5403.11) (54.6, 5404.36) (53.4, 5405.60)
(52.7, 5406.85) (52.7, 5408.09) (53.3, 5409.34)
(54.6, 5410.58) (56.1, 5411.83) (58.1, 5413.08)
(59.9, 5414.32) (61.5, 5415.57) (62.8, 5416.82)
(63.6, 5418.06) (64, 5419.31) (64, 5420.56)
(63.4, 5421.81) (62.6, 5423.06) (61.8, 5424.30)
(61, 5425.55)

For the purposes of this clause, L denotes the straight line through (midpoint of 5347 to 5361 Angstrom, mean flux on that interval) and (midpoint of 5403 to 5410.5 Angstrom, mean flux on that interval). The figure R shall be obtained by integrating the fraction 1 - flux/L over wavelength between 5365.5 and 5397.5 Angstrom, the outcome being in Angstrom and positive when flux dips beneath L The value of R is -1.63 Angstrom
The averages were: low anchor 59.6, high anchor 53.7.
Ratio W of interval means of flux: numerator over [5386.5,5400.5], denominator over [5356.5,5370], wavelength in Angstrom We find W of 1.0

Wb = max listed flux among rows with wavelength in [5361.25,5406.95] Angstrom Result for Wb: 63.7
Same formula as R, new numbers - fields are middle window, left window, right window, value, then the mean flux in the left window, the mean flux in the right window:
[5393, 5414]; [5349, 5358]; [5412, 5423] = 1.9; 59.4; 61.9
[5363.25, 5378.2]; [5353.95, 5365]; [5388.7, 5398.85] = 0.9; 62.3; 58.8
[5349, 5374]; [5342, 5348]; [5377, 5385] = -0.5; 53.7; 62.8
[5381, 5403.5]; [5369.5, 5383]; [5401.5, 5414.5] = -0.9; 59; 55.1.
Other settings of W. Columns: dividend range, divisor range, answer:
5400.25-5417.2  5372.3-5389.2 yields 0.92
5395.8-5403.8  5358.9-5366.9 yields 0.91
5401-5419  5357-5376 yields 0.97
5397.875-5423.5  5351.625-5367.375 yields 0.95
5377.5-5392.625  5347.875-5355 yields 1.08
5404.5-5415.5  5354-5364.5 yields 0.89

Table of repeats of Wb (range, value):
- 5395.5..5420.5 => 64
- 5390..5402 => 61.1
